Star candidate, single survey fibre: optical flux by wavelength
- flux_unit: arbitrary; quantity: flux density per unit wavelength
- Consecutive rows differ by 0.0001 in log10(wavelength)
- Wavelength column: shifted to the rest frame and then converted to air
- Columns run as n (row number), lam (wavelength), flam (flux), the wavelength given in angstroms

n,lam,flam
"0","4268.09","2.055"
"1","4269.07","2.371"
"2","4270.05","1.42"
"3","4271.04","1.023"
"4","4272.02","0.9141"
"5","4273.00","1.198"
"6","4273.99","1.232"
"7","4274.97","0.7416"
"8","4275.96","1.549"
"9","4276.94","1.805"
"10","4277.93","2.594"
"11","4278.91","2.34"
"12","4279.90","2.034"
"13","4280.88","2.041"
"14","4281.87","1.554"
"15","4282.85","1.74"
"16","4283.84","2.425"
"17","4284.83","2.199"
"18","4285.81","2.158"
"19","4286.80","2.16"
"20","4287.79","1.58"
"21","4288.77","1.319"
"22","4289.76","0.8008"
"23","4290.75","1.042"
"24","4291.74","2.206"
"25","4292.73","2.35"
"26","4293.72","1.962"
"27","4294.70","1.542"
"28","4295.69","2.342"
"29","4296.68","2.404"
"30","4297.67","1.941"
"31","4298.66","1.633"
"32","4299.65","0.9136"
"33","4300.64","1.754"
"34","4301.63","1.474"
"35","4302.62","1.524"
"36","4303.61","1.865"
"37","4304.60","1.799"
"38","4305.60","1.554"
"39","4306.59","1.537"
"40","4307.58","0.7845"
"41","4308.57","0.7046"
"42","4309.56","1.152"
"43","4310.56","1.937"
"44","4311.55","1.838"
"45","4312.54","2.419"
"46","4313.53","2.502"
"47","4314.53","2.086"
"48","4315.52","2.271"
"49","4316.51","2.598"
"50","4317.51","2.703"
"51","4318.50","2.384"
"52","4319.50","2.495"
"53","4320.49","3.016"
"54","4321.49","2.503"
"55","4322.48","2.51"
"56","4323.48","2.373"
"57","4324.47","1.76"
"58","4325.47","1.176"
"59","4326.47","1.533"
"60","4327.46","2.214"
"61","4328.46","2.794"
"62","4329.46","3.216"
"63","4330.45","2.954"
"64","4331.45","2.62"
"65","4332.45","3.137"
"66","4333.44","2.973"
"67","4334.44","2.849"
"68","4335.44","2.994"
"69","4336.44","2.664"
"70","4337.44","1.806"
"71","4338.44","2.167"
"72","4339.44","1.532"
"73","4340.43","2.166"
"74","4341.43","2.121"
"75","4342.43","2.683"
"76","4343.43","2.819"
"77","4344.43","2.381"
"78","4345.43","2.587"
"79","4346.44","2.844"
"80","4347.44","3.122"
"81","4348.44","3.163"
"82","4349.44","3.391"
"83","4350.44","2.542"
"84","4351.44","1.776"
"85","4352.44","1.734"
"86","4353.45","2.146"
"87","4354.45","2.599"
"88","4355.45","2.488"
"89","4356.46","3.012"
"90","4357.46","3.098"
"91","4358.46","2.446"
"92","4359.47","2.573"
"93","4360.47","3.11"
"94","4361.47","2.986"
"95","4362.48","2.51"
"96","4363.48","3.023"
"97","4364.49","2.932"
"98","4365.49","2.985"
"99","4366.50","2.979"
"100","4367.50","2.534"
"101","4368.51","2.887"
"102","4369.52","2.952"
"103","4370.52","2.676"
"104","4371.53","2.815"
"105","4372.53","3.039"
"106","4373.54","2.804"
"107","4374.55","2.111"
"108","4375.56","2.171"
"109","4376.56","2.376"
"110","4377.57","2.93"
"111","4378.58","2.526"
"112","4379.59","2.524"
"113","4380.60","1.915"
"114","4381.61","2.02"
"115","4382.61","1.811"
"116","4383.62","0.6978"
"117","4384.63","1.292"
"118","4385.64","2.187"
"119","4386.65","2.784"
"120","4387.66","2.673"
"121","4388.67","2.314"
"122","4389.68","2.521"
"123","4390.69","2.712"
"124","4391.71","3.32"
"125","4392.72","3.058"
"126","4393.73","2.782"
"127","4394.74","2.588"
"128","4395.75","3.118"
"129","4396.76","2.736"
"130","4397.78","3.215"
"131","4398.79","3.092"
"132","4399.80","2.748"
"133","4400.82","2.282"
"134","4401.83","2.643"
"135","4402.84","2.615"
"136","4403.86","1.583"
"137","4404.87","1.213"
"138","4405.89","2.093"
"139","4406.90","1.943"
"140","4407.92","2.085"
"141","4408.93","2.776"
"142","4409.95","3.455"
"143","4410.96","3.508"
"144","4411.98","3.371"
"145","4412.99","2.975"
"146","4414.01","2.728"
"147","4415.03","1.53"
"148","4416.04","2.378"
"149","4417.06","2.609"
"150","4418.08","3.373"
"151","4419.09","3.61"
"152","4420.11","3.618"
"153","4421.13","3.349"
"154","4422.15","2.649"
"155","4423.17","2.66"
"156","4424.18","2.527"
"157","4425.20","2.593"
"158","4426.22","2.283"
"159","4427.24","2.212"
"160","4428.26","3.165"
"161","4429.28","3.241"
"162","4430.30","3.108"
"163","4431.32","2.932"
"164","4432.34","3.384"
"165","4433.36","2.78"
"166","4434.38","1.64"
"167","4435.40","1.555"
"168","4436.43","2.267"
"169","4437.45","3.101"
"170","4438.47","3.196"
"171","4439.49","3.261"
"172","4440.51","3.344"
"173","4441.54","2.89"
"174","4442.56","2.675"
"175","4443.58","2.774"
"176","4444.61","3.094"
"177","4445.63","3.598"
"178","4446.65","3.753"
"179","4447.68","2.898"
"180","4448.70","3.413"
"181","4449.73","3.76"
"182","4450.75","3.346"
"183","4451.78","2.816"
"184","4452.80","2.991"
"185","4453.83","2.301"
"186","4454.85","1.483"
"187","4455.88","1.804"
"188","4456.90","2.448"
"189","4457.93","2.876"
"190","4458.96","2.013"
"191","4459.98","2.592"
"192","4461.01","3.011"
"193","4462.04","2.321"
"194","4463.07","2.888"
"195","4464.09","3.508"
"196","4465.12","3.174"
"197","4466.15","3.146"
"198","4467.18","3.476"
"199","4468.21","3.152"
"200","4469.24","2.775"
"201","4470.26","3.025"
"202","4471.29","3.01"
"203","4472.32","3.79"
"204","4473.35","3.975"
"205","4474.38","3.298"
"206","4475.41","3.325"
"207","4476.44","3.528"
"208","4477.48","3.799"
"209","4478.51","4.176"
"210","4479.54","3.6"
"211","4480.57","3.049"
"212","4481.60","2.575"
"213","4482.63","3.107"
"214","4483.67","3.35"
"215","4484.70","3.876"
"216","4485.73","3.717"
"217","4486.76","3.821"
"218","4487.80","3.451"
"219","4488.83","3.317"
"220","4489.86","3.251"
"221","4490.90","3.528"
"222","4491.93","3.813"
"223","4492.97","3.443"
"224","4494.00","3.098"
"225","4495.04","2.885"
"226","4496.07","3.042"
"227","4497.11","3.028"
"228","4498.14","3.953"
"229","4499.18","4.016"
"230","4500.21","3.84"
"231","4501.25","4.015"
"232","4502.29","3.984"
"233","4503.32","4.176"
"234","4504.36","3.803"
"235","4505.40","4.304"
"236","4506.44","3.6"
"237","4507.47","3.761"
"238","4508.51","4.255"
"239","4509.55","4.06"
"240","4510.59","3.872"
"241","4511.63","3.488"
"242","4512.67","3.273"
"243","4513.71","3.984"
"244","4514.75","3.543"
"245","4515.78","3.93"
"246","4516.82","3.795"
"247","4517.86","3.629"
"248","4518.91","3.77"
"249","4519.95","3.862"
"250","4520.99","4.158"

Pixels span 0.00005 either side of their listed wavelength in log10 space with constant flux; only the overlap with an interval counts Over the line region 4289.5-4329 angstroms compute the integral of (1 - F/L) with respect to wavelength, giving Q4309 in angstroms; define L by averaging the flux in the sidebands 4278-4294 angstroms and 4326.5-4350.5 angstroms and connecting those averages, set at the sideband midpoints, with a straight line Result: 5.5 angstroms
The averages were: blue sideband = 1.89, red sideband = 2.64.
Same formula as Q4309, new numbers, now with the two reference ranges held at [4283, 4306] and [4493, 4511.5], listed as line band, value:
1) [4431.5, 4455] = 2.0 angstroms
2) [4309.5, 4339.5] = -4.8 angstroms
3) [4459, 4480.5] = 1.2 angstroms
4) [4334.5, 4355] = -2.0 angstroms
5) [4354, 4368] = -2.3 angstroms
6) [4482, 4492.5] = 0.2 angstroms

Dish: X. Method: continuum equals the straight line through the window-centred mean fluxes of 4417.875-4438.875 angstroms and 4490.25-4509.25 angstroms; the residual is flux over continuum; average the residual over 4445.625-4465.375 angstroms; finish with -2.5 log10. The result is 0.11 mag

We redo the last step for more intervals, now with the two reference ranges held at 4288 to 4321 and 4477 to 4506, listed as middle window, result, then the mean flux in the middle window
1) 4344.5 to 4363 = -0.16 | 2.67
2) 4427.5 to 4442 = 0.08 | 2.84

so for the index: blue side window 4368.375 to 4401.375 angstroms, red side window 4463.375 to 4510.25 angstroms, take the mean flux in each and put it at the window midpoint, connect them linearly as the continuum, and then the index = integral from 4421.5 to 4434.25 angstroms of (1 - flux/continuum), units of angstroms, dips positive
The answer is 0.8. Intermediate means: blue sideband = 2.53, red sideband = 3.53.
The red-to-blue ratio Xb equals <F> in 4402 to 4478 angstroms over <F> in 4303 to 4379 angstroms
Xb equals 1.17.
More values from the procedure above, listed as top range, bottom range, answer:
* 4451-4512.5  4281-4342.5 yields 1.62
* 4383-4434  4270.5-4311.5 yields 1.61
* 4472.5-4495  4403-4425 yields 1.30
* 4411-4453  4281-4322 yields 1.55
